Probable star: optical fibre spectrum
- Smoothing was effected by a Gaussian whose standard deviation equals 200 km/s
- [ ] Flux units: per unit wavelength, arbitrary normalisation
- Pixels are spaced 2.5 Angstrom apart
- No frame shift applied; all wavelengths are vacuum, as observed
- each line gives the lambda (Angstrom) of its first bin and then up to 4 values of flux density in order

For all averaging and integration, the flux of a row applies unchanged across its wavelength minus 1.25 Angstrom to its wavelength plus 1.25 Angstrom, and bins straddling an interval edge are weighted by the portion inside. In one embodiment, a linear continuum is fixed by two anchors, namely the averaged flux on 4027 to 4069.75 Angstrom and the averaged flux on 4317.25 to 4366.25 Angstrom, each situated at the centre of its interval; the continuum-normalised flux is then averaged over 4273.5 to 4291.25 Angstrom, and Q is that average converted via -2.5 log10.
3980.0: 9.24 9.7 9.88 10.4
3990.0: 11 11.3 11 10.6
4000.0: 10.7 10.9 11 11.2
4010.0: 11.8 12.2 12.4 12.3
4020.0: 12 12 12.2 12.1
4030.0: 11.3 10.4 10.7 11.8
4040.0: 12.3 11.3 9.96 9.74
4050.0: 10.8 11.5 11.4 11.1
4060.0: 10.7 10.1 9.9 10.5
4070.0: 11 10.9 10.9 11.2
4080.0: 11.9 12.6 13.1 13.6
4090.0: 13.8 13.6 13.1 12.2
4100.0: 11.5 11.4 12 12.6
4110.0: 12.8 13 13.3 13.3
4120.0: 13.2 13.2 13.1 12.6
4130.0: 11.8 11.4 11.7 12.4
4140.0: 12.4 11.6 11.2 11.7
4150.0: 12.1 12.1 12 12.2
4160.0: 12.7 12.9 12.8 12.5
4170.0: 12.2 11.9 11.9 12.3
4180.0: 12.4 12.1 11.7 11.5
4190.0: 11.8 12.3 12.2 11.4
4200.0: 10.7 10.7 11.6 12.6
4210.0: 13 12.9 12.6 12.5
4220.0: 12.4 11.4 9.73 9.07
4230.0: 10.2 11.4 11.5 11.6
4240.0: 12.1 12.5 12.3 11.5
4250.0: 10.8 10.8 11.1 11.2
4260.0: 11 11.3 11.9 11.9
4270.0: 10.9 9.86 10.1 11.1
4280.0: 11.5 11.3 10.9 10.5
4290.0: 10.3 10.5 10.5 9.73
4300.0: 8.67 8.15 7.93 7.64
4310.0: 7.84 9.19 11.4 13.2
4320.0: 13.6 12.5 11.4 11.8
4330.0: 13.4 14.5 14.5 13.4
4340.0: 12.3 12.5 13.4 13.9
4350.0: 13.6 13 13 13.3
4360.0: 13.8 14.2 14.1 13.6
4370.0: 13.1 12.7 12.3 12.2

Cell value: 0.18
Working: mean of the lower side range 10.9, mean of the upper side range 13.3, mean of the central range 10.8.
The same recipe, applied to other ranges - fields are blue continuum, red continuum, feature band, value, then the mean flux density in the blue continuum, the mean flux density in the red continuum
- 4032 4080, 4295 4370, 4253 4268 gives 0.04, 10.9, 12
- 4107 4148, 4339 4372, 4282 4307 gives 0.32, 12.4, 13.4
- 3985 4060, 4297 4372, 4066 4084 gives 0.01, 11.3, 12.1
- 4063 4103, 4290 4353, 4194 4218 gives -0.03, 11.9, 11.5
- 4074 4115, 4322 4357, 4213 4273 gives 0.14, 12.5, 13.1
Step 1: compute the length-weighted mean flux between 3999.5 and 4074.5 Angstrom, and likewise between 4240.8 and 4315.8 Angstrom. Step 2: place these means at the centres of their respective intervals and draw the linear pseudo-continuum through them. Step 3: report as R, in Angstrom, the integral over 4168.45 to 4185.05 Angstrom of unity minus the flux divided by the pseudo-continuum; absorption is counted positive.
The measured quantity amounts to -2.0 Angstrom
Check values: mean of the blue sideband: 11.2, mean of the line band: 12.1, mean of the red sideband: 10.5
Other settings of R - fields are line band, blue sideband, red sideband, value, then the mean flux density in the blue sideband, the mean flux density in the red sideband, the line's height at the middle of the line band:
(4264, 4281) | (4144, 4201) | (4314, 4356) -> 2.2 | 12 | 13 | 12.6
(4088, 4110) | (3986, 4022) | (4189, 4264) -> -2.2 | 11.3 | 11.5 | 11.4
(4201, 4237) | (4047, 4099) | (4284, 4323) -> -2.9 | 11.6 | 10.1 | 10.7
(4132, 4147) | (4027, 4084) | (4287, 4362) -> -0.7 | 11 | 11.7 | 11.2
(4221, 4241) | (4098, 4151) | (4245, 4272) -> 1.0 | 12.3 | 11.3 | 11.5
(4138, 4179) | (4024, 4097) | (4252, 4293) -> -3.3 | 11.5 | 11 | 11.3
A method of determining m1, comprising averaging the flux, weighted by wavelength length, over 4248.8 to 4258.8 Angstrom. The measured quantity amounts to 11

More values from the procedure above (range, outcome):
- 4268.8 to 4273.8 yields 10.4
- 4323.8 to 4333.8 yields 12.8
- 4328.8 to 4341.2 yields 13.6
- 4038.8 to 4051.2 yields 10.8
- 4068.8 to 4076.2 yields 10.9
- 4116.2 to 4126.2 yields 13.2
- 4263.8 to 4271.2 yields 11.6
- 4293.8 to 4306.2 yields 8.99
